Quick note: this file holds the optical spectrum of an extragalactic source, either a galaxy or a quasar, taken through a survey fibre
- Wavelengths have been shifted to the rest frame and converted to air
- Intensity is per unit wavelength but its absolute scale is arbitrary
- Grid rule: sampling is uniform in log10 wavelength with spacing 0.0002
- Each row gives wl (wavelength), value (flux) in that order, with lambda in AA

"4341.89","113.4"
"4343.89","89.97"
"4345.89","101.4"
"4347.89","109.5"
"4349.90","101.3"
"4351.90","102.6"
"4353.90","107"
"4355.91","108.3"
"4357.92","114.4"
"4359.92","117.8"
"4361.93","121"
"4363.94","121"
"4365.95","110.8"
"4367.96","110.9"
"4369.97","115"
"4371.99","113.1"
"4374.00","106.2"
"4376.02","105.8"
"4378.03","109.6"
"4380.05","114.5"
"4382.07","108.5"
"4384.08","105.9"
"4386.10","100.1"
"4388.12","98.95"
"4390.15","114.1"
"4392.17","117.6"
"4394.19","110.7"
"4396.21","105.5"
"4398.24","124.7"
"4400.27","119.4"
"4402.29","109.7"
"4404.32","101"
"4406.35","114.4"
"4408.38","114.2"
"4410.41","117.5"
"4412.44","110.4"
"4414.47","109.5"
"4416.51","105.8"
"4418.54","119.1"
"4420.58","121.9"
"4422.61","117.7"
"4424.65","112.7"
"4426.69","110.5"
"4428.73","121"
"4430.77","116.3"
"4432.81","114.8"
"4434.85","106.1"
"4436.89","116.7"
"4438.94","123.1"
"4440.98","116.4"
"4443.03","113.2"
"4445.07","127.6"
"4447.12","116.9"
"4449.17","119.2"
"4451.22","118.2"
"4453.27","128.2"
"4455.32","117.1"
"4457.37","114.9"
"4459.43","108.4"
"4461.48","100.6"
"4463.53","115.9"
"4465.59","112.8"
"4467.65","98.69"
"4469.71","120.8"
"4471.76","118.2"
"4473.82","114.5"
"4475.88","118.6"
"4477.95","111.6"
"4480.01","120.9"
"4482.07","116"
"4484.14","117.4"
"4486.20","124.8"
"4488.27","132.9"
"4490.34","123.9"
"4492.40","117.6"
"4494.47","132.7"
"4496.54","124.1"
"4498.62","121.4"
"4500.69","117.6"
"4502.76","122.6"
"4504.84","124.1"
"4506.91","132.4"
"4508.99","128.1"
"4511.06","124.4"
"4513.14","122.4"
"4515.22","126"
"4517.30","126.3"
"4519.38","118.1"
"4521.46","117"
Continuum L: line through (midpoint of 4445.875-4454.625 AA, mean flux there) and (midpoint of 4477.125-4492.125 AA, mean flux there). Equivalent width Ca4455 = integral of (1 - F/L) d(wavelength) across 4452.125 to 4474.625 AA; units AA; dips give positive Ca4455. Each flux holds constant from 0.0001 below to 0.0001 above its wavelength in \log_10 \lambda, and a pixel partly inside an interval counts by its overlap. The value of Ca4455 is 1.3 AA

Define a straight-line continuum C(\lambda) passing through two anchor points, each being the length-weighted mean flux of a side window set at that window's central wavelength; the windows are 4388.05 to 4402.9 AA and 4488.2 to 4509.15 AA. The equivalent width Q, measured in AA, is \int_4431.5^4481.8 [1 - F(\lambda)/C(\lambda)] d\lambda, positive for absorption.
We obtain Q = 1.9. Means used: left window 114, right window 125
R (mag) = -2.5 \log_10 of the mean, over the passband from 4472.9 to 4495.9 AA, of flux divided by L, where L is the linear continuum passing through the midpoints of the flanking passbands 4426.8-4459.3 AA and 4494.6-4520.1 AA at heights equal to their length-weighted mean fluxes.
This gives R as 0.01 mag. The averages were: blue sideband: 117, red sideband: 124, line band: 121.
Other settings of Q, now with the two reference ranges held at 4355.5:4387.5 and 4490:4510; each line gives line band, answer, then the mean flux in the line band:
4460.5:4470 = 0.9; 109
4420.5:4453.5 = 0.2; 117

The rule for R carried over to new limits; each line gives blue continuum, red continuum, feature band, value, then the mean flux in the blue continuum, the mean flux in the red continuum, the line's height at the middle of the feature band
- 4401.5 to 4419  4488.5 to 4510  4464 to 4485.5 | 0.05 mag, 111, 125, 121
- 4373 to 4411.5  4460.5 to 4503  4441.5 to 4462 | -0.01 mag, 110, 118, 116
